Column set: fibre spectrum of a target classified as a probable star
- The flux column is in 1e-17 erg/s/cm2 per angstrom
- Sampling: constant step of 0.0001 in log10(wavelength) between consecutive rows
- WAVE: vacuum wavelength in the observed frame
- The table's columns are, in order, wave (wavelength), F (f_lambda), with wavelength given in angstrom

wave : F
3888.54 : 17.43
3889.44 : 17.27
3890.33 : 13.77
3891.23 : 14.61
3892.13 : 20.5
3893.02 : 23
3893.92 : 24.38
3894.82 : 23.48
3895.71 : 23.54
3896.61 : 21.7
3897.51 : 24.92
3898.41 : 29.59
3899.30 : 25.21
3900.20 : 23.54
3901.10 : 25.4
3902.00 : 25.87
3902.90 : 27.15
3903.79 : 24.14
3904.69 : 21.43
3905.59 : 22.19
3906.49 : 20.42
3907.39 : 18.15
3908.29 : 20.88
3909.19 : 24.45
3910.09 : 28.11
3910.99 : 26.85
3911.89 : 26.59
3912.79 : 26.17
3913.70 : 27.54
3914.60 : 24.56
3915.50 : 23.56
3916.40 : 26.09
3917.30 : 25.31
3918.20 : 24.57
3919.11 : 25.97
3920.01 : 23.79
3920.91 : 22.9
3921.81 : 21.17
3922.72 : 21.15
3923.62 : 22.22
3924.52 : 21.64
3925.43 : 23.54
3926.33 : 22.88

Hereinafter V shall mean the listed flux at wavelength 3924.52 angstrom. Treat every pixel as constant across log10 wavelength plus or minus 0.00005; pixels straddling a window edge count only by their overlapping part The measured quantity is 21.64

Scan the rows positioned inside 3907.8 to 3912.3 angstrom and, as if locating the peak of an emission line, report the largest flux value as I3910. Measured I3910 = 28.11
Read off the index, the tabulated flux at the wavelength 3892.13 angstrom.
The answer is 20.5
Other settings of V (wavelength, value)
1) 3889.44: 17.27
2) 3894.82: 23.48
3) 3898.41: 29.59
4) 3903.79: 24.14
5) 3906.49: 20.42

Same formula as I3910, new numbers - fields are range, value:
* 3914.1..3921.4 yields 26.09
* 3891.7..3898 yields 24.92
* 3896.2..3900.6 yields 29.59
